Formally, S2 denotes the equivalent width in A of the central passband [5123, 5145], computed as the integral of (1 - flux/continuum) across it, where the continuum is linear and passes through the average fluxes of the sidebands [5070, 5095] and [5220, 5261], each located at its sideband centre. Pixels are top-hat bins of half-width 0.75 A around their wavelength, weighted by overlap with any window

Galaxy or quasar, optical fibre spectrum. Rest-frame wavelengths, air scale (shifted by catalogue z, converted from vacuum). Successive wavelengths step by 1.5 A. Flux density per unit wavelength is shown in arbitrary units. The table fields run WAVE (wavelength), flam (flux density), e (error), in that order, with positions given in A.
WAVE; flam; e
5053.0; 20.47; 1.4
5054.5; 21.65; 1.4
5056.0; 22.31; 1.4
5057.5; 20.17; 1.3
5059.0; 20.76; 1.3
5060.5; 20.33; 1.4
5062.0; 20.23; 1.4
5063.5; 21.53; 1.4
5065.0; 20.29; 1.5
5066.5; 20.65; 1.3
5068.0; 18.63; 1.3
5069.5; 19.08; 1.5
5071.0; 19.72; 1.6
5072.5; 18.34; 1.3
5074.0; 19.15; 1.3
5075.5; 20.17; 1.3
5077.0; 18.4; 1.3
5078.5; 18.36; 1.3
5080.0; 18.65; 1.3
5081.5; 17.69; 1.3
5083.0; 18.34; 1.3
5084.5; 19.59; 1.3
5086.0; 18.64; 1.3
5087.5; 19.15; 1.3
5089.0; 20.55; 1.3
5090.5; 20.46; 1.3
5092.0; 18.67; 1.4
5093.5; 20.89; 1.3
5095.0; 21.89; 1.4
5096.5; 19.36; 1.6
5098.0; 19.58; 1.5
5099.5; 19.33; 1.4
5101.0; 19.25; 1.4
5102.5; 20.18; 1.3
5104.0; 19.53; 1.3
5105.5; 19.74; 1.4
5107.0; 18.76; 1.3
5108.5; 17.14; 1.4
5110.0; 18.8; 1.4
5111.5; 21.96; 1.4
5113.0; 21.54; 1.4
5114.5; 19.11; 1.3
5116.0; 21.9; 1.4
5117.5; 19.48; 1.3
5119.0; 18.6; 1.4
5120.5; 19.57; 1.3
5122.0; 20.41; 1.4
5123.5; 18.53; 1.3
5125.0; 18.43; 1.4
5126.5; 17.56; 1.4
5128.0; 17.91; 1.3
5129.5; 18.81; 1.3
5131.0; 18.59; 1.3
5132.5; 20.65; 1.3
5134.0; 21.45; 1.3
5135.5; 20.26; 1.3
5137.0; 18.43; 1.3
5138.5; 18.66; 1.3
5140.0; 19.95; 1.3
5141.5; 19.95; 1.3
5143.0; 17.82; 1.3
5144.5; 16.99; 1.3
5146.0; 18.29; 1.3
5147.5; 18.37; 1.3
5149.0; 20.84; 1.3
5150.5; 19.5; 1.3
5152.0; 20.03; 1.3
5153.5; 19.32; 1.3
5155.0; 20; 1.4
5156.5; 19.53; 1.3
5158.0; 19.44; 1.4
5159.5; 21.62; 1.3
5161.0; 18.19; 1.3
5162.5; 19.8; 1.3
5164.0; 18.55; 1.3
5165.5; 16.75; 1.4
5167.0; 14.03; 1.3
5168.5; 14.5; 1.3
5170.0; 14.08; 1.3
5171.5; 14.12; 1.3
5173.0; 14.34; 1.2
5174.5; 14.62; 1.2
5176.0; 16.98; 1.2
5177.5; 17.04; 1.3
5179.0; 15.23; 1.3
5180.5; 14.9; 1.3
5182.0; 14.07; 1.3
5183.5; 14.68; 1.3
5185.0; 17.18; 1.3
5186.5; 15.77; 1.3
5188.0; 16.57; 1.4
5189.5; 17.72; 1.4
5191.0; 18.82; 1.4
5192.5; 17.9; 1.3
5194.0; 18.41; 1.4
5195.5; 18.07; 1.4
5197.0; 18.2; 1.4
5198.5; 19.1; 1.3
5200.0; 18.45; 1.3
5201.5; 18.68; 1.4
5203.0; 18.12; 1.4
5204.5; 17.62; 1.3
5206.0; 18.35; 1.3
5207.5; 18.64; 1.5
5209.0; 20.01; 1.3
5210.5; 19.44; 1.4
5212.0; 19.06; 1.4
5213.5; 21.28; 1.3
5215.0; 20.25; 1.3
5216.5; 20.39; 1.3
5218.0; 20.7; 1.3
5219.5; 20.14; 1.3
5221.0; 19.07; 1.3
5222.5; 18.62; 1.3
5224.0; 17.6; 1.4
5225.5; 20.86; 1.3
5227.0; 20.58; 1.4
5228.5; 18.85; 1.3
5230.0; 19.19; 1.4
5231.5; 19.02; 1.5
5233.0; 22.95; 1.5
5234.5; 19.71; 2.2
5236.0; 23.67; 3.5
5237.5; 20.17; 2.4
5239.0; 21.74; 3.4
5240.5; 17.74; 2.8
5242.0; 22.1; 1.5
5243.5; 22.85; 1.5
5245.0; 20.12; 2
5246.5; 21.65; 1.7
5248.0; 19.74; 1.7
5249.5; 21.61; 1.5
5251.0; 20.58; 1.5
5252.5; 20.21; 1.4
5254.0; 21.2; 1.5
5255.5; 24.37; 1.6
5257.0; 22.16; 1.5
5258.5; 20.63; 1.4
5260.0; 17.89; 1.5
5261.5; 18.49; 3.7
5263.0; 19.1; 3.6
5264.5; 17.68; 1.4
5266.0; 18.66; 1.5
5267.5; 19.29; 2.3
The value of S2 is 0.8 A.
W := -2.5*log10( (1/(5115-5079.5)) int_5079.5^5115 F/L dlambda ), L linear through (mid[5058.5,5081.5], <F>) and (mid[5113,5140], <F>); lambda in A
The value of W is 0.00 mag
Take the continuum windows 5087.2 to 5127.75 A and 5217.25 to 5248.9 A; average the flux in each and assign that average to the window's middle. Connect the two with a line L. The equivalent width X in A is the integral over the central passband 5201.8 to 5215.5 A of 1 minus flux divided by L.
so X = 0.7 A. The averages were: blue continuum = 19.6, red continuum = 20.3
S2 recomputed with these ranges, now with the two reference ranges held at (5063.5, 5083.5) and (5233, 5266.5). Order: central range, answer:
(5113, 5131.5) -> 0.3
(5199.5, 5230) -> 1.5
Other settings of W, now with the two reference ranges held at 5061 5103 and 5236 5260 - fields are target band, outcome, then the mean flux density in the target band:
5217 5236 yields 0.051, 19.9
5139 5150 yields 0.068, 18.9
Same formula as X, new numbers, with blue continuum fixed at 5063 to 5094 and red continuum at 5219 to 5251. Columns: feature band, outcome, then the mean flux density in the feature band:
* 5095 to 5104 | -0.1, 19.7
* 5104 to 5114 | 0.0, 19.6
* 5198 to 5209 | 0.9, 18.5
